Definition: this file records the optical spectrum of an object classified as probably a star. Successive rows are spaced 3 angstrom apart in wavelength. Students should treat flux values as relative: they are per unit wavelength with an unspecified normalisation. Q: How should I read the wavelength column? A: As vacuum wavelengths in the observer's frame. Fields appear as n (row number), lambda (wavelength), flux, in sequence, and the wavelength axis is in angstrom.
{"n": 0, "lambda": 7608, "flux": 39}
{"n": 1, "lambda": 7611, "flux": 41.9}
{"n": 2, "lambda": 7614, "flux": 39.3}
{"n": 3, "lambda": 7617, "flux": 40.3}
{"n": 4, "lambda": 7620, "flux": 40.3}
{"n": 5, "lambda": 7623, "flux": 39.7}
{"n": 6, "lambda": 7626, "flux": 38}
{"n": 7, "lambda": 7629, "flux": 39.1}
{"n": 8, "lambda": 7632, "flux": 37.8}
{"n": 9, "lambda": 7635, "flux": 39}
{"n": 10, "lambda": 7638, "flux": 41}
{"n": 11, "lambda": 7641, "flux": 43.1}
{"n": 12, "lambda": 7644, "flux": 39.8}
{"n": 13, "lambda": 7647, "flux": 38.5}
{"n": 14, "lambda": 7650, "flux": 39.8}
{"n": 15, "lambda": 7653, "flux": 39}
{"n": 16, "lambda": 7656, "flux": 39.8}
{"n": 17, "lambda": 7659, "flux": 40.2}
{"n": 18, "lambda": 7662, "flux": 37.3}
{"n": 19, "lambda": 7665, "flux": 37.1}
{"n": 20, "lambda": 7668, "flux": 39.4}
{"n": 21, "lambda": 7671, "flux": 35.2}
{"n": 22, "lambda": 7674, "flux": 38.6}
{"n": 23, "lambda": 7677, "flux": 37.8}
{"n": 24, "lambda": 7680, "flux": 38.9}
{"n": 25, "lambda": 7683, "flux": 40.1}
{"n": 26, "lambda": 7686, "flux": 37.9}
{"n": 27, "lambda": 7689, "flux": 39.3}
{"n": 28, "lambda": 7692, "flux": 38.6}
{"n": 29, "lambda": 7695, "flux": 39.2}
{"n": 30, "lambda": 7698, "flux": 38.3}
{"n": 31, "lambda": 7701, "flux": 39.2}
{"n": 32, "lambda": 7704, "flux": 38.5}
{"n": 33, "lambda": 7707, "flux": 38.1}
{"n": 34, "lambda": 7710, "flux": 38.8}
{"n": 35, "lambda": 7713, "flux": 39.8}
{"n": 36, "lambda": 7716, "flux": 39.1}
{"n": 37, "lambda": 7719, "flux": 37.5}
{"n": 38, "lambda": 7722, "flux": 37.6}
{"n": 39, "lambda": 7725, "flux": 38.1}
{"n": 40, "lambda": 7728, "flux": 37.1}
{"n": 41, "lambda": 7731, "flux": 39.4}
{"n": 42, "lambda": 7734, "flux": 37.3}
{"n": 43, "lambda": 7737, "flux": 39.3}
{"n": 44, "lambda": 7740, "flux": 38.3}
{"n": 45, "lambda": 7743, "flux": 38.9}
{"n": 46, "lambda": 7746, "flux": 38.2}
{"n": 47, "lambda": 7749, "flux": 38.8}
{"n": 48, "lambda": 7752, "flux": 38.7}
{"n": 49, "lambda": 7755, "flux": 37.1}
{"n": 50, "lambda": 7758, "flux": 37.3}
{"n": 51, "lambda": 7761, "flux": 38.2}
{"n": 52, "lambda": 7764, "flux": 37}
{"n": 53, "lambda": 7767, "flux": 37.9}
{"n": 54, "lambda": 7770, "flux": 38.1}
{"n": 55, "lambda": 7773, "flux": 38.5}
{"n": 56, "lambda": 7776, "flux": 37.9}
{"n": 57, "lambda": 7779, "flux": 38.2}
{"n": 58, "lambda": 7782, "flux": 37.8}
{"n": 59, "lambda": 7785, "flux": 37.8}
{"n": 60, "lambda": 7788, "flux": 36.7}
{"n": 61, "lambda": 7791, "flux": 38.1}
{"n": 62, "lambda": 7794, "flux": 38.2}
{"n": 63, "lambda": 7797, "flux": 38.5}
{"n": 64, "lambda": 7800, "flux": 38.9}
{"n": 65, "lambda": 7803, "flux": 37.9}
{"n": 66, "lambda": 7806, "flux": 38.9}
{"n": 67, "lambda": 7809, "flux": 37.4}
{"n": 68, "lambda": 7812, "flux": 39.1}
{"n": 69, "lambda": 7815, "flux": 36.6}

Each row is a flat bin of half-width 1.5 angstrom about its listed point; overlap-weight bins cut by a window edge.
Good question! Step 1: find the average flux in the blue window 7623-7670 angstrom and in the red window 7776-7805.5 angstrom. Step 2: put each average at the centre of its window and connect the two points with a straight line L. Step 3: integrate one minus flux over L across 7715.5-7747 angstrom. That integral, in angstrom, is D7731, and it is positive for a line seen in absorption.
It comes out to 0.2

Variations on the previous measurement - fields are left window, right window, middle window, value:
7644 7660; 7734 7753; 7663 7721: 0.90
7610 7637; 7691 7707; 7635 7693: 0.06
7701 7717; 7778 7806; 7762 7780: 0.16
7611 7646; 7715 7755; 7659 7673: 0.60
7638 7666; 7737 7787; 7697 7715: 0.00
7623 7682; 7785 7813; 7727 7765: 0.28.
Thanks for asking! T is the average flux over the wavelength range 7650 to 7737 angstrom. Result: 38.5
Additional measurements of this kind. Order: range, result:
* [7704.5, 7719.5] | 38.7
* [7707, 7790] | 38.1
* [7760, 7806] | 38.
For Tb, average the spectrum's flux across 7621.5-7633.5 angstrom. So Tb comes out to 38.6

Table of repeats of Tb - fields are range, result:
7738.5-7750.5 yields 38.5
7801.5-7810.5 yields 38.1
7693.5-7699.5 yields 38.8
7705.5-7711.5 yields 38.4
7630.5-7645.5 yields 40.1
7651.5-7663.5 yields 39.1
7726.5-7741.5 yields 38.3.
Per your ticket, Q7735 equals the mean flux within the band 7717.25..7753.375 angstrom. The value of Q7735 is 38.3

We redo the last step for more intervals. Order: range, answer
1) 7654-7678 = 38.2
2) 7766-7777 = 38.1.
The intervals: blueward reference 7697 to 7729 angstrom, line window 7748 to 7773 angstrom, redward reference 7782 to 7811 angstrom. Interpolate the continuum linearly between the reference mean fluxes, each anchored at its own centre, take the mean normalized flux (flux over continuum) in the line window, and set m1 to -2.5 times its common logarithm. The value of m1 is 0.01 mag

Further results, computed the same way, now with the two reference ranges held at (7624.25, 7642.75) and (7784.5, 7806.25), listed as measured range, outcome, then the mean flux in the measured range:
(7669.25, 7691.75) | 0.03 mag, 38.3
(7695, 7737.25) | 0.01 mag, 38.4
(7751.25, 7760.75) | 0.02 mag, 37.7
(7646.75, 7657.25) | 0.00 mag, 39.4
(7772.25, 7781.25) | 0.00 mag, 38.1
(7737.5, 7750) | 0.00 mag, 38.6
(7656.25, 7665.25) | 0.02 mag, 38.6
